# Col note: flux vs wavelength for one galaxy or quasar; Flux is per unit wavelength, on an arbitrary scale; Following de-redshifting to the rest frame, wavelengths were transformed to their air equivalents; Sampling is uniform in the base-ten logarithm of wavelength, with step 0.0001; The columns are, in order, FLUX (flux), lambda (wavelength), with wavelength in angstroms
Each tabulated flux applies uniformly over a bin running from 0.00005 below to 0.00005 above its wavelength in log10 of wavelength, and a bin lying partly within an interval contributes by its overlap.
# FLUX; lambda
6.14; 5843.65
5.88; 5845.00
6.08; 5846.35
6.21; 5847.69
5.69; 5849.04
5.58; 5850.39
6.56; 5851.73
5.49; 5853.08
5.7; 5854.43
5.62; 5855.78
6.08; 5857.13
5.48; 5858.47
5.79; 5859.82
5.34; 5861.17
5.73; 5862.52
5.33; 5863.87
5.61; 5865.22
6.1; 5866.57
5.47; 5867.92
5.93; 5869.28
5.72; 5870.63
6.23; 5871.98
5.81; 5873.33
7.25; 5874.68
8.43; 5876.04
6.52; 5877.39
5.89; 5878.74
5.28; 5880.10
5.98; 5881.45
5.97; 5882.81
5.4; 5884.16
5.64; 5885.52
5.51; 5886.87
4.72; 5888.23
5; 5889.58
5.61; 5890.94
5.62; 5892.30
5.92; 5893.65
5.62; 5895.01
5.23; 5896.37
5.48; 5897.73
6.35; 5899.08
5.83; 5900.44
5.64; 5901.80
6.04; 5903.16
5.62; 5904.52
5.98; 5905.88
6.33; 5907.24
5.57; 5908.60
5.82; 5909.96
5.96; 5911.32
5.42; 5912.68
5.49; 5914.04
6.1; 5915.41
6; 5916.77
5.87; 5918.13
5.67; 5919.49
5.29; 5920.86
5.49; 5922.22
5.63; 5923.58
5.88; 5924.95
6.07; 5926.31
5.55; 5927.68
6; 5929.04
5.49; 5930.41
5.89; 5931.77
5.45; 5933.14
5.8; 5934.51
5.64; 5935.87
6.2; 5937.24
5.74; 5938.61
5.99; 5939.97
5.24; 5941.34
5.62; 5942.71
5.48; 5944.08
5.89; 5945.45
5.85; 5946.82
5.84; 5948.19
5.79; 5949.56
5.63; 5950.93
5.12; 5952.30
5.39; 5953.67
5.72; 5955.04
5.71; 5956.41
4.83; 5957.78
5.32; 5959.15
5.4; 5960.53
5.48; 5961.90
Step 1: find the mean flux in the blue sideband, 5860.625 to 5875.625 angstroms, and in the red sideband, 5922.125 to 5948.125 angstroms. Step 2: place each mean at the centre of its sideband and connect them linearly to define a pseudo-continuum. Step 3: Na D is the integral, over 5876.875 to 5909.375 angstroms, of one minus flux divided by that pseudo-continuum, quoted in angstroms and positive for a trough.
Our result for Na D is 0.85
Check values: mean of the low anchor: 5.91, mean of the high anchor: 5.74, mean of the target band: 5.69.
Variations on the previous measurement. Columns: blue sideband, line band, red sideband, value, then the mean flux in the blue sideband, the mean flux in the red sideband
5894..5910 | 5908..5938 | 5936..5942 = 0.23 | 5.79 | 5.78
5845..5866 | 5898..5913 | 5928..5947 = -0.34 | 5.76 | 5.73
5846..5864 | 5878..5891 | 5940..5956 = 0.50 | 5.77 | 5.61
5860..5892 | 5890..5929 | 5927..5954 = 0.05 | 5.84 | 5.68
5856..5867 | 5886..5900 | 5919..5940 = 0.46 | 5.67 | 5.73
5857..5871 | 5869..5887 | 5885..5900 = -1.71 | 5.67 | 5.52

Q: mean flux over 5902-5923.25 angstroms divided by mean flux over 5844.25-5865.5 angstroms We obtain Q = 1.0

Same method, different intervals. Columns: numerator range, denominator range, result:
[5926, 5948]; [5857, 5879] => 0.95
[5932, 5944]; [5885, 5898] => 1.05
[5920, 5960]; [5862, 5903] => 0.97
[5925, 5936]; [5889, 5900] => 1.02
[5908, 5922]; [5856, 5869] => 1.01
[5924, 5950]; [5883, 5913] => 1.02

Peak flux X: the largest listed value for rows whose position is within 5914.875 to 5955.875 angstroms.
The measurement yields 6.2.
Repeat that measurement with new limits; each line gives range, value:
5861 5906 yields 8.43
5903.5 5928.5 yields 6.33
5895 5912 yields 6.35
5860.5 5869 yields 6.1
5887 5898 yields 5.92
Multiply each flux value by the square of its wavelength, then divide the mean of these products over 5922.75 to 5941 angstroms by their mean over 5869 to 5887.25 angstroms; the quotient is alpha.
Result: 1.0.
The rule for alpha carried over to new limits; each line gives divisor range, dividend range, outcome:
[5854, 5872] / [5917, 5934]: 1.02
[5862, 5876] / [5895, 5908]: 0.98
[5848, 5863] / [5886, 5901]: 0.98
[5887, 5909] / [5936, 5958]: 1.01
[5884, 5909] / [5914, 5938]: 1.03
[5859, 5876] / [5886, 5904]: 0.95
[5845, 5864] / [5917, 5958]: 1.01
